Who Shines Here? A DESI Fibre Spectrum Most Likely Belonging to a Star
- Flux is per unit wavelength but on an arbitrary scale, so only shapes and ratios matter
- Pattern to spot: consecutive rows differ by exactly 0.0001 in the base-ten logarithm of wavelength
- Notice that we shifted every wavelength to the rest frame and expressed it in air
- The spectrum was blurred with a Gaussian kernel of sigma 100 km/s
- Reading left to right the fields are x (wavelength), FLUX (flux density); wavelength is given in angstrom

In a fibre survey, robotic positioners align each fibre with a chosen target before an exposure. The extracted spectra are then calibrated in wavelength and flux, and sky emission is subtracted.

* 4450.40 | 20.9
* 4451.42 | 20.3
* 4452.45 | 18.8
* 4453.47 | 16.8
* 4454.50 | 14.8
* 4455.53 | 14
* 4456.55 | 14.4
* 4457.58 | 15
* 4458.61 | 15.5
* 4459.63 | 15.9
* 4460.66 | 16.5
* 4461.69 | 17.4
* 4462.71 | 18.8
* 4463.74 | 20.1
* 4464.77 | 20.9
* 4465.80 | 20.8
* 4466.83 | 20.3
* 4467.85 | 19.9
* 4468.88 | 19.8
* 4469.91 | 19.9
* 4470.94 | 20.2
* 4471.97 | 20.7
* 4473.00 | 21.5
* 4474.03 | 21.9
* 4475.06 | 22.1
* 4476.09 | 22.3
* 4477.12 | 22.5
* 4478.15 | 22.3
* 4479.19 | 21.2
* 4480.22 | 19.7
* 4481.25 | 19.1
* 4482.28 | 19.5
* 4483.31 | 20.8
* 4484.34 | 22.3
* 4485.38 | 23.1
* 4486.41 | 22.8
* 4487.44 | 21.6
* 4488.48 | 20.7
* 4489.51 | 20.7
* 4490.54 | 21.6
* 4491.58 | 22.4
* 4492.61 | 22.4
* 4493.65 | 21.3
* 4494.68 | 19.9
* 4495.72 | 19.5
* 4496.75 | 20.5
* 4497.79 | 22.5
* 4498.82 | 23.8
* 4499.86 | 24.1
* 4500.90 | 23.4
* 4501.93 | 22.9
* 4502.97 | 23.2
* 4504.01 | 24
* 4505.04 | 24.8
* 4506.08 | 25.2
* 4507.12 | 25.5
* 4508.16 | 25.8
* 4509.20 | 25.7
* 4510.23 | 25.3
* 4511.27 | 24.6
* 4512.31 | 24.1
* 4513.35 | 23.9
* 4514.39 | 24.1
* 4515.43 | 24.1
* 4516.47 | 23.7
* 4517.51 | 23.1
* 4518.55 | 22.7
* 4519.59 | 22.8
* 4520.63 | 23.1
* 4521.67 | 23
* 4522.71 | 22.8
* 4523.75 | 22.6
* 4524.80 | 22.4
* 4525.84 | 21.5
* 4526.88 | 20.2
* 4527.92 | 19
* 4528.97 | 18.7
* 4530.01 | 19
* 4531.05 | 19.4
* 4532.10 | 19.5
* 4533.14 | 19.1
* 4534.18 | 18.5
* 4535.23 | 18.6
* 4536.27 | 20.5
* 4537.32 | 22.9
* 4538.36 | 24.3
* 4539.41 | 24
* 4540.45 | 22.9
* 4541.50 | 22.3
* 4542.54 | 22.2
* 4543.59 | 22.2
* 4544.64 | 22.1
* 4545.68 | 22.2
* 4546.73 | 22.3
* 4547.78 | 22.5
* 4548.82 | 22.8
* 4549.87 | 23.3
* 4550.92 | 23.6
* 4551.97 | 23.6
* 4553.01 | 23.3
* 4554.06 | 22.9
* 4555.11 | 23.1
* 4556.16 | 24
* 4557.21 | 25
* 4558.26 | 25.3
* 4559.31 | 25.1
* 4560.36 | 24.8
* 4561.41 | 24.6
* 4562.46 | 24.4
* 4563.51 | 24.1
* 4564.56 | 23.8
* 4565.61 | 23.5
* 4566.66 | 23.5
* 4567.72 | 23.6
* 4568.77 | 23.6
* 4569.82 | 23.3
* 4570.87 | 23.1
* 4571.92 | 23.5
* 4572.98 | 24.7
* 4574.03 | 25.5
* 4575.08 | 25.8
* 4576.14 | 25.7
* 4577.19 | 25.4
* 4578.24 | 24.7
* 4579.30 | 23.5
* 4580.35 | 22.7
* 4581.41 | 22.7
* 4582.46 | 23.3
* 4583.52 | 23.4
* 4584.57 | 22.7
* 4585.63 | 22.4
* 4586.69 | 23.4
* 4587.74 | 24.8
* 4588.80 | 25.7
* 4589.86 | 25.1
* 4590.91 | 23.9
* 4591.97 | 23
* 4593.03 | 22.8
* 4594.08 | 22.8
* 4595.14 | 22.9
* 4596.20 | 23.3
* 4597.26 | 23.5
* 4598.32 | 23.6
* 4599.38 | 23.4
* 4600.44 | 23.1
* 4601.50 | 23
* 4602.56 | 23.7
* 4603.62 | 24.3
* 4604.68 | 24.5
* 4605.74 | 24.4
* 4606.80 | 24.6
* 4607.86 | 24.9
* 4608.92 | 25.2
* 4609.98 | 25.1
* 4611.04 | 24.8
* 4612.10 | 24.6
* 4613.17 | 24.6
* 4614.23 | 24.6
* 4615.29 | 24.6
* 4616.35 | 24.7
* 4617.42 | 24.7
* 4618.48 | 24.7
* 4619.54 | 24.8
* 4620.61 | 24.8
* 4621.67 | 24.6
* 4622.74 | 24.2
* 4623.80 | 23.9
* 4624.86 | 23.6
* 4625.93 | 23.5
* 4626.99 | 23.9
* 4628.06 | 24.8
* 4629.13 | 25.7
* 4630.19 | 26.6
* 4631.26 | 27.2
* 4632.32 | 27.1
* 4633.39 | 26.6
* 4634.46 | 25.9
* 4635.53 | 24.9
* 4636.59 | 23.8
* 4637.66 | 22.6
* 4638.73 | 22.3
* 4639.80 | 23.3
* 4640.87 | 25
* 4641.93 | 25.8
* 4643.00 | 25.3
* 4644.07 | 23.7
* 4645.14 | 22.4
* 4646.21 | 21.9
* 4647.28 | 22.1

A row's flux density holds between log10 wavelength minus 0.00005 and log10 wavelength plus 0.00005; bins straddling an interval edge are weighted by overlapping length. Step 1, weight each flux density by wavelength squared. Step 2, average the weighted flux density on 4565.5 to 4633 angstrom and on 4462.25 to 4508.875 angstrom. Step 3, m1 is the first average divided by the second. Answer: 1.2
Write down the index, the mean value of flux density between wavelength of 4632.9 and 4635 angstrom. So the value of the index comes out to 26.2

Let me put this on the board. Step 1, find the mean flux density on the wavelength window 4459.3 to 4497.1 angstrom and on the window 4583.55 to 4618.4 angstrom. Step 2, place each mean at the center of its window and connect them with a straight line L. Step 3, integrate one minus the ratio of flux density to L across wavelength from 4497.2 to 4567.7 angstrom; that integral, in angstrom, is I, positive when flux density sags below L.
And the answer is -2.7 angstrom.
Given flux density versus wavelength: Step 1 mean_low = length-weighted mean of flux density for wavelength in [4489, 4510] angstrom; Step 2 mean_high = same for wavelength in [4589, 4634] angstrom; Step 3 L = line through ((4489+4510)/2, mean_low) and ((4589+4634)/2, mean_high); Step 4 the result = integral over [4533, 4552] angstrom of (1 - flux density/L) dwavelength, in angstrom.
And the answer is 1.15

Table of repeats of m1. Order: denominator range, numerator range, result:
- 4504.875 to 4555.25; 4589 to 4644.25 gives 1.12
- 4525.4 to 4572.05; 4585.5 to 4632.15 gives 1.11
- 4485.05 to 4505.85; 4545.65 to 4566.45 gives 1.09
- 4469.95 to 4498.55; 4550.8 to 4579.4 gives 1.18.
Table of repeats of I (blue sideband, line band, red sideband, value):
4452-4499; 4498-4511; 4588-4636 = -2.2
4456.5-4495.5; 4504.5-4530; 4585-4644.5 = -2.0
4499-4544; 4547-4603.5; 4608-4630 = -0.2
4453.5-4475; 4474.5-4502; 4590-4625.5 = -3.2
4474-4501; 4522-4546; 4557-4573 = 2.0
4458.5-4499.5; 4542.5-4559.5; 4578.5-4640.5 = -0.5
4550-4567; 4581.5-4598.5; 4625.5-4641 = 0.6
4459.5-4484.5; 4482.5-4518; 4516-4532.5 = -3.5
